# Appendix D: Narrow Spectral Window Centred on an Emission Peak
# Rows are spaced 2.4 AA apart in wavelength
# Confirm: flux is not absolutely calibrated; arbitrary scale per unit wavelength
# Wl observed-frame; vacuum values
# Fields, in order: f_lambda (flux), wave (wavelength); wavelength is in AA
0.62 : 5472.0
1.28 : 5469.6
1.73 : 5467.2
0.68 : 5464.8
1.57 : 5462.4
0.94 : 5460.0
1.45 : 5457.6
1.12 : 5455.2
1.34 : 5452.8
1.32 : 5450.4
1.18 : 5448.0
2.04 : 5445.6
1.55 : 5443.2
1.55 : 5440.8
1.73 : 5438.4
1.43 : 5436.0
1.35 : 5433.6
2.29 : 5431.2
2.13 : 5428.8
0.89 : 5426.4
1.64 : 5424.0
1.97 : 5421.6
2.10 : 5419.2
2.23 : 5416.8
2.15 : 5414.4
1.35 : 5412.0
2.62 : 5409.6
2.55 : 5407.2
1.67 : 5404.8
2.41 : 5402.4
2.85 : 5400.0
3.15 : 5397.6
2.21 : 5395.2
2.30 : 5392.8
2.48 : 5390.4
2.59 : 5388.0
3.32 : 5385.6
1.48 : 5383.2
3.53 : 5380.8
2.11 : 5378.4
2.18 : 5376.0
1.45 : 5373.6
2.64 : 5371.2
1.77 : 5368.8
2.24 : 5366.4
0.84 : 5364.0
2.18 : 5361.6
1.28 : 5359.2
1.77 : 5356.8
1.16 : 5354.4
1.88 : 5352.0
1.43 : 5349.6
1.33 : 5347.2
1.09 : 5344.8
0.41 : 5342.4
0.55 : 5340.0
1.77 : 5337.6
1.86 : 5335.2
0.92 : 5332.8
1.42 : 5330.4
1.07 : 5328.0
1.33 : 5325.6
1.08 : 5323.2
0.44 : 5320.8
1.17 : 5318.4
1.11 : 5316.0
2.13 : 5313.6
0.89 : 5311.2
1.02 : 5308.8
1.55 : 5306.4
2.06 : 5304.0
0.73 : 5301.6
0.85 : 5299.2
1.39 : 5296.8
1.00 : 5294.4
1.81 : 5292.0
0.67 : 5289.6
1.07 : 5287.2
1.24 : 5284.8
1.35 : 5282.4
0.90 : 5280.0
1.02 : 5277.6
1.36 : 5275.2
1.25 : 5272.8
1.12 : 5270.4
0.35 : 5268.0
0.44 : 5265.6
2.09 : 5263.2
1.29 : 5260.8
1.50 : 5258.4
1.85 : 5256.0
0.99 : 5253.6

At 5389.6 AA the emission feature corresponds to Mg II 2798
